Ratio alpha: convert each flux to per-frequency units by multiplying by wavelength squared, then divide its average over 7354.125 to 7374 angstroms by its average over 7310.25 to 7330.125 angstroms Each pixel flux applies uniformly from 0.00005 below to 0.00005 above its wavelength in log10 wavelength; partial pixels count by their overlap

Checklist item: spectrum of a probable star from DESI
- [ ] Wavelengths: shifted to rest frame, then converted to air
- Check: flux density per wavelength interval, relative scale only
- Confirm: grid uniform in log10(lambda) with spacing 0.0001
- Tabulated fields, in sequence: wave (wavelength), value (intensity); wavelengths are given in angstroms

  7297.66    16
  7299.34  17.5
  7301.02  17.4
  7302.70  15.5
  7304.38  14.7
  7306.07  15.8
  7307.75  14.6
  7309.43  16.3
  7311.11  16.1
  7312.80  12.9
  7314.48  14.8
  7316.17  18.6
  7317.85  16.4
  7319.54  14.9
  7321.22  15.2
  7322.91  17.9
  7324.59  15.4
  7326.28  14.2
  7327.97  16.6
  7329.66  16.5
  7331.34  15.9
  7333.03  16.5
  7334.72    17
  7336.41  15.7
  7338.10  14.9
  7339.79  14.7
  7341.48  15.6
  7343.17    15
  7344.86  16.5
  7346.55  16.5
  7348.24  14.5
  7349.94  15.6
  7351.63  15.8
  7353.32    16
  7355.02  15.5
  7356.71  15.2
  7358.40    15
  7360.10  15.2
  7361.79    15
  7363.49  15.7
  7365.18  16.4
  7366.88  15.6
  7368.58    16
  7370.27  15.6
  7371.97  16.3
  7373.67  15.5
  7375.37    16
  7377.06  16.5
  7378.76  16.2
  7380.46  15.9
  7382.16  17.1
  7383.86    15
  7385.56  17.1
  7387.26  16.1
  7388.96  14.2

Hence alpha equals 1.0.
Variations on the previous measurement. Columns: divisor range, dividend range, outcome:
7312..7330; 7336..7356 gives 0.99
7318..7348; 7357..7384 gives 1.01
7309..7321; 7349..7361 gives 1.00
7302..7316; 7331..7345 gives 1.04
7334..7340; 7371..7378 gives 1.04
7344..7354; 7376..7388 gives 1.04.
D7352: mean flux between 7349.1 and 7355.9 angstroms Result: 15.7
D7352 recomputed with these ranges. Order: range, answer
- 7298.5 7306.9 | 16.2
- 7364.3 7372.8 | 16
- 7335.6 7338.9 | 15.3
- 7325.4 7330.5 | 15.7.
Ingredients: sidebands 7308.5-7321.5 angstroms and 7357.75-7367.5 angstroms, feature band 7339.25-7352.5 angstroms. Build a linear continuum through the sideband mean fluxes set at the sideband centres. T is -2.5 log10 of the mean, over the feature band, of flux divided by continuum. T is 0.00 mag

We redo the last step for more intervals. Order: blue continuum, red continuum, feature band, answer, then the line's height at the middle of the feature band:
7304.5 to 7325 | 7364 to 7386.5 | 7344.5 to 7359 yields 0.02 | 15.9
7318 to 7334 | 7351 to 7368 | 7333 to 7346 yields 0.00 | 15.8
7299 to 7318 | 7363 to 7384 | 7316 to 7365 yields 0.01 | 15.9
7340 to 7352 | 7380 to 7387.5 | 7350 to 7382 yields 0.01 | 15.9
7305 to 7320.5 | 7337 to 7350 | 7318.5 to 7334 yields -0.03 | 15.5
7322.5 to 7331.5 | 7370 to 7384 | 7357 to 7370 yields 0.04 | 16.1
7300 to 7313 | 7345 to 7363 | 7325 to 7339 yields -0.03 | 15.5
